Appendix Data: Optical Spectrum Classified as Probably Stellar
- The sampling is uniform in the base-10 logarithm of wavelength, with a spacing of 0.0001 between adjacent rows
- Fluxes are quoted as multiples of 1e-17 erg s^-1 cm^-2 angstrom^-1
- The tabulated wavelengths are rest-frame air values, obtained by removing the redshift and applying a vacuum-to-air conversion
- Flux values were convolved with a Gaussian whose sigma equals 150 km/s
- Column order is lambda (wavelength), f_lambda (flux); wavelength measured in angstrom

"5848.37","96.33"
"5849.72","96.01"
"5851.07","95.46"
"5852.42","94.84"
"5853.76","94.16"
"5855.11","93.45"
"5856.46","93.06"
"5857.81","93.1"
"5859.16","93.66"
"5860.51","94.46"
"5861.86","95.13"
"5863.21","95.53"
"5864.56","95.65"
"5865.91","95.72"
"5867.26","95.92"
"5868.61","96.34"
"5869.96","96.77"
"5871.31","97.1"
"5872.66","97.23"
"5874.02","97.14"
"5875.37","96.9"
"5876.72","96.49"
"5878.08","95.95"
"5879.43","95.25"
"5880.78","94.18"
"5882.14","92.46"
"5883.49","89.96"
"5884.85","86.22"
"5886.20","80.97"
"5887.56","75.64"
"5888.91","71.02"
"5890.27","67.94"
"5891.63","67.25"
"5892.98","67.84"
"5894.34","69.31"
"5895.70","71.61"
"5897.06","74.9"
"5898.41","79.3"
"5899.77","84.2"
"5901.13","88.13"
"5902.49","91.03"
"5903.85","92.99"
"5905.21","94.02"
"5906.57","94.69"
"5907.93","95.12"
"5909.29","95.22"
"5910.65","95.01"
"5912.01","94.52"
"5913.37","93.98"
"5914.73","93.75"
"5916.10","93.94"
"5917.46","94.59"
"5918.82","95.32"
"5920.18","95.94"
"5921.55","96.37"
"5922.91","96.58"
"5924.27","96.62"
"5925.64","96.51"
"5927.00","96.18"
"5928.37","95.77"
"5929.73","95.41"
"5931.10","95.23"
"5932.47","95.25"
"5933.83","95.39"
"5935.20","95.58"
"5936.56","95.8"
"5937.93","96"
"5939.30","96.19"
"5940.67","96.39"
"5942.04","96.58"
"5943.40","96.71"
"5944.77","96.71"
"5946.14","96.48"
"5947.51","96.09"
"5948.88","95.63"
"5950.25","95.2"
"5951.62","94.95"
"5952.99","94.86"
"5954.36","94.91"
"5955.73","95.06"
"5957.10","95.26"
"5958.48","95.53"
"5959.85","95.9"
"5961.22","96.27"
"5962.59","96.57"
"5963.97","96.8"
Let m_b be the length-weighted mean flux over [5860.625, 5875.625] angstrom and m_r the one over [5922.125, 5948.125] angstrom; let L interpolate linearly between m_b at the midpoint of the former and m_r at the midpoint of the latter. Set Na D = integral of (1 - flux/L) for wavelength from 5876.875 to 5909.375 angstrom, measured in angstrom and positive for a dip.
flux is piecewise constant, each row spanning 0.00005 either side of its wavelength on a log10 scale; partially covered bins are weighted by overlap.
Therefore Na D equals 4.1 angstrom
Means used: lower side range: 96.2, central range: 84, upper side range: 96.1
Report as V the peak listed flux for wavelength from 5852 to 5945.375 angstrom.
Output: 97.23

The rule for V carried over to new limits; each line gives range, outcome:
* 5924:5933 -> 96.62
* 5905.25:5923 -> 96.58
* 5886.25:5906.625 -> 94.69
